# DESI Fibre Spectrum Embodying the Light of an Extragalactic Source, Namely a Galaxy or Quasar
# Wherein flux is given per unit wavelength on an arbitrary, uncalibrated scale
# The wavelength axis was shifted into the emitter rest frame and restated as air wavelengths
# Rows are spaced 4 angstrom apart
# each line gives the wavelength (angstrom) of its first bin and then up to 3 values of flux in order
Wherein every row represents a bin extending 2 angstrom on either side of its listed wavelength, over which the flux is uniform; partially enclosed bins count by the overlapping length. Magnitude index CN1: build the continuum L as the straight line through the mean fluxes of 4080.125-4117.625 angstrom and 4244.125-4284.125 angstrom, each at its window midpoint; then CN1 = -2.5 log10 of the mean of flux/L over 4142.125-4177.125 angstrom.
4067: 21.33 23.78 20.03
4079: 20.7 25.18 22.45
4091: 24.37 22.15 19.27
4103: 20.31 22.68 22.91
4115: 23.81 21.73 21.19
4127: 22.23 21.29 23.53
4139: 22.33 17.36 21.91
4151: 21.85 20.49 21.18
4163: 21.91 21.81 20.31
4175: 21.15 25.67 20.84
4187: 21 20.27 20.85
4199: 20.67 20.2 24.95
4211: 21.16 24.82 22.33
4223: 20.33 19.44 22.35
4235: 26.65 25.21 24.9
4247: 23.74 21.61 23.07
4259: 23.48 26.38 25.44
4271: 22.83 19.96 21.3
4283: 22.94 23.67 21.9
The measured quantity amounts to 0.09 mag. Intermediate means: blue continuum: 22.5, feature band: 21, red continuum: 23.1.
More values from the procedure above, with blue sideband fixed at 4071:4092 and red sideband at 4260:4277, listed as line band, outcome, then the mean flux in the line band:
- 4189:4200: 0.131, 20.6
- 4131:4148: 0.082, 21.2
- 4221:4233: 0.133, 20.7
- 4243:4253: 0.019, 23.1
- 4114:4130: 0.035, 22.1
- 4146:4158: 0.079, 21.4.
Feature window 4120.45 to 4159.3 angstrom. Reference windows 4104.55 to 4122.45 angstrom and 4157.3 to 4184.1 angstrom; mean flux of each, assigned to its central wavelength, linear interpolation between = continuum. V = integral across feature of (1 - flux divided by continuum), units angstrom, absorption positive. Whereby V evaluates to 1.6 angstrom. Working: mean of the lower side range 22.6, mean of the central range 21.3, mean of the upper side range 21.9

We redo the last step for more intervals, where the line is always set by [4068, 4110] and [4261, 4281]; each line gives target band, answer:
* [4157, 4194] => 1.7 angstrom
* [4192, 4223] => 1.1 angstrom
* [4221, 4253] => -0.1 angstrom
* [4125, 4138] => 0.0 angstrom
